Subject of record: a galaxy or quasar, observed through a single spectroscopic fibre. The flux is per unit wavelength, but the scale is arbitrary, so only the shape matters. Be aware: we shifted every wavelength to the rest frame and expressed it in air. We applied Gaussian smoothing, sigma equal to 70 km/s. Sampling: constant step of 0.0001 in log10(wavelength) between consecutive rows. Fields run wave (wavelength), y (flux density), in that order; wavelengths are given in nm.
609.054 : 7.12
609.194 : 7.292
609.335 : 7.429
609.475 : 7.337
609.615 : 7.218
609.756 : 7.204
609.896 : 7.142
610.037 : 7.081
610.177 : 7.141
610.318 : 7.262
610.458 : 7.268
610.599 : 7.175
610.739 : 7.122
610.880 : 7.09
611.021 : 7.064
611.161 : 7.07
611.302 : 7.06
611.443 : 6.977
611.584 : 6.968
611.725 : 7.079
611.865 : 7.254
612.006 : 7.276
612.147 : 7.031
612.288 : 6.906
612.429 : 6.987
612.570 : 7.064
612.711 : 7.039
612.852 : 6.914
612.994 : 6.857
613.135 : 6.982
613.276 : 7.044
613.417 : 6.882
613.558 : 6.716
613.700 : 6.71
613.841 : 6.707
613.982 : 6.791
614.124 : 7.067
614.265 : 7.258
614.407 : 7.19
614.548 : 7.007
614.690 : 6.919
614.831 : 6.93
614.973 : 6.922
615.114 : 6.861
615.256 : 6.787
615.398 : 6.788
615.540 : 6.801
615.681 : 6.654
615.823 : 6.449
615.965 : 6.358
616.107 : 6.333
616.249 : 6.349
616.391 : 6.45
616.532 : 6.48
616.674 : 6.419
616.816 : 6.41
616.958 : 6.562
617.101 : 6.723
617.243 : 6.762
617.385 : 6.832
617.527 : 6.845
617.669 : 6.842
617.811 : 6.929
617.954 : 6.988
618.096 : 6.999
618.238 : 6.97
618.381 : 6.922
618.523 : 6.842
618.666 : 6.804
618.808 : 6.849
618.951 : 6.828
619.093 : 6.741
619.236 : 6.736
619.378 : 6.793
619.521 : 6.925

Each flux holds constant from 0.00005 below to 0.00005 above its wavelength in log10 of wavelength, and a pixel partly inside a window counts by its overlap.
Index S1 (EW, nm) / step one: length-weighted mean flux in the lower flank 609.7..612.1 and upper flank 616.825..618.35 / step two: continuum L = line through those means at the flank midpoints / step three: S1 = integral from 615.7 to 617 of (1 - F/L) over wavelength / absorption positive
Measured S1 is 0.09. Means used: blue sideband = 7.13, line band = 6.43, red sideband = 6.83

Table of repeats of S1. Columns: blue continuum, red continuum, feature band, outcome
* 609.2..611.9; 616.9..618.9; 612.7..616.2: 0.08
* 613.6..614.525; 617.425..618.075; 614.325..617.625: 0.11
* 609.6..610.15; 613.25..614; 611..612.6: -0.02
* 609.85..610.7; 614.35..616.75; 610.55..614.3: -0.01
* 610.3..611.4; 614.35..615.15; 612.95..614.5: 0.02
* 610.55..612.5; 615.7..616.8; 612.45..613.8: -0.01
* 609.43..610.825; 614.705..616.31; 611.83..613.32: -0.02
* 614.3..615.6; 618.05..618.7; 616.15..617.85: 0.07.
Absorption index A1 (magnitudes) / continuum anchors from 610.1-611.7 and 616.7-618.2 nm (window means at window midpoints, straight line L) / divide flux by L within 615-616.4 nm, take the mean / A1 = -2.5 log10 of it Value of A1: 0.04 mag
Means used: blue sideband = 7.11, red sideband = 6.78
